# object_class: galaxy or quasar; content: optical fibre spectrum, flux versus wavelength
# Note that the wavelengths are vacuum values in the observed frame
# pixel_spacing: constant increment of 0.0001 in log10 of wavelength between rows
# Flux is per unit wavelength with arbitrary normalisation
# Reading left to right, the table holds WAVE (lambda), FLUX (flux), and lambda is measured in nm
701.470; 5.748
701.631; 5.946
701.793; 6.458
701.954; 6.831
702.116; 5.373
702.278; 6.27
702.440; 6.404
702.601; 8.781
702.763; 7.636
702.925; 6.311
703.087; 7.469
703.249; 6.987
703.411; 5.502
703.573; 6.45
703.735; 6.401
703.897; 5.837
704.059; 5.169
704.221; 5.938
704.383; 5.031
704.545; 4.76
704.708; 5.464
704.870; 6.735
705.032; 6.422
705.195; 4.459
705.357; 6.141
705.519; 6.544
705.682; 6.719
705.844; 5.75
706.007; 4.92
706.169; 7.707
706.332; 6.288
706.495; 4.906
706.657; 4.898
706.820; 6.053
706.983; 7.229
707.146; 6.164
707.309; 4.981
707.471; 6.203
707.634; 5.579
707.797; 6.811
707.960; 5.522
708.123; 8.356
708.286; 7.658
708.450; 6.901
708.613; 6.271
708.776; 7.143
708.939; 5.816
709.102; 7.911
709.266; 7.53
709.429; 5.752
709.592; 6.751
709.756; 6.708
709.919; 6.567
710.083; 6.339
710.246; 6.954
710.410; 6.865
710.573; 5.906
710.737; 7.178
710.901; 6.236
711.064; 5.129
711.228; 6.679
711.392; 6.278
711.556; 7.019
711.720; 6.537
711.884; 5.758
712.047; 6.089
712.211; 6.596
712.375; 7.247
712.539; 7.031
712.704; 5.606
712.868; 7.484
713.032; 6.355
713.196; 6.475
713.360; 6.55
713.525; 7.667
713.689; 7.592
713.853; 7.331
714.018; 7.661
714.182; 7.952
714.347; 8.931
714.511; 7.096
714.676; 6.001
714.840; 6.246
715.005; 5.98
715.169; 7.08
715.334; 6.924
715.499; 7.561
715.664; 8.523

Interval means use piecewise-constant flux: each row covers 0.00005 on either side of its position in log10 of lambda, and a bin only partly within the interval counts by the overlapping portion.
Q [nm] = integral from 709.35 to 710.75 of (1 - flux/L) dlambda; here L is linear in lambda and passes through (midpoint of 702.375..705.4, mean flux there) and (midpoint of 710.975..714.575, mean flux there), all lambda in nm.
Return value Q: 0.03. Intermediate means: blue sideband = 6.2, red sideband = 6.87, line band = 6.53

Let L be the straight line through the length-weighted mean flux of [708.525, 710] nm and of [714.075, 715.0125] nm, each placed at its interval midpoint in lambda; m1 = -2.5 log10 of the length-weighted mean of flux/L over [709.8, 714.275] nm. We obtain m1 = 0.04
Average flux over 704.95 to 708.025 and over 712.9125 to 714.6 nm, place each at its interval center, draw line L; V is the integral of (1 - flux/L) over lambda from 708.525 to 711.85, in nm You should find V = 0.05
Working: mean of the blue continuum 5.97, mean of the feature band 6.57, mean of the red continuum 7.36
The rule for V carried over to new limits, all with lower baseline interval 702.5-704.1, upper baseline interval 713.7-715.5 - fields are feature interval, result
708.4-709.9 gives 0.04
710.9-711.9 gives 0.11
